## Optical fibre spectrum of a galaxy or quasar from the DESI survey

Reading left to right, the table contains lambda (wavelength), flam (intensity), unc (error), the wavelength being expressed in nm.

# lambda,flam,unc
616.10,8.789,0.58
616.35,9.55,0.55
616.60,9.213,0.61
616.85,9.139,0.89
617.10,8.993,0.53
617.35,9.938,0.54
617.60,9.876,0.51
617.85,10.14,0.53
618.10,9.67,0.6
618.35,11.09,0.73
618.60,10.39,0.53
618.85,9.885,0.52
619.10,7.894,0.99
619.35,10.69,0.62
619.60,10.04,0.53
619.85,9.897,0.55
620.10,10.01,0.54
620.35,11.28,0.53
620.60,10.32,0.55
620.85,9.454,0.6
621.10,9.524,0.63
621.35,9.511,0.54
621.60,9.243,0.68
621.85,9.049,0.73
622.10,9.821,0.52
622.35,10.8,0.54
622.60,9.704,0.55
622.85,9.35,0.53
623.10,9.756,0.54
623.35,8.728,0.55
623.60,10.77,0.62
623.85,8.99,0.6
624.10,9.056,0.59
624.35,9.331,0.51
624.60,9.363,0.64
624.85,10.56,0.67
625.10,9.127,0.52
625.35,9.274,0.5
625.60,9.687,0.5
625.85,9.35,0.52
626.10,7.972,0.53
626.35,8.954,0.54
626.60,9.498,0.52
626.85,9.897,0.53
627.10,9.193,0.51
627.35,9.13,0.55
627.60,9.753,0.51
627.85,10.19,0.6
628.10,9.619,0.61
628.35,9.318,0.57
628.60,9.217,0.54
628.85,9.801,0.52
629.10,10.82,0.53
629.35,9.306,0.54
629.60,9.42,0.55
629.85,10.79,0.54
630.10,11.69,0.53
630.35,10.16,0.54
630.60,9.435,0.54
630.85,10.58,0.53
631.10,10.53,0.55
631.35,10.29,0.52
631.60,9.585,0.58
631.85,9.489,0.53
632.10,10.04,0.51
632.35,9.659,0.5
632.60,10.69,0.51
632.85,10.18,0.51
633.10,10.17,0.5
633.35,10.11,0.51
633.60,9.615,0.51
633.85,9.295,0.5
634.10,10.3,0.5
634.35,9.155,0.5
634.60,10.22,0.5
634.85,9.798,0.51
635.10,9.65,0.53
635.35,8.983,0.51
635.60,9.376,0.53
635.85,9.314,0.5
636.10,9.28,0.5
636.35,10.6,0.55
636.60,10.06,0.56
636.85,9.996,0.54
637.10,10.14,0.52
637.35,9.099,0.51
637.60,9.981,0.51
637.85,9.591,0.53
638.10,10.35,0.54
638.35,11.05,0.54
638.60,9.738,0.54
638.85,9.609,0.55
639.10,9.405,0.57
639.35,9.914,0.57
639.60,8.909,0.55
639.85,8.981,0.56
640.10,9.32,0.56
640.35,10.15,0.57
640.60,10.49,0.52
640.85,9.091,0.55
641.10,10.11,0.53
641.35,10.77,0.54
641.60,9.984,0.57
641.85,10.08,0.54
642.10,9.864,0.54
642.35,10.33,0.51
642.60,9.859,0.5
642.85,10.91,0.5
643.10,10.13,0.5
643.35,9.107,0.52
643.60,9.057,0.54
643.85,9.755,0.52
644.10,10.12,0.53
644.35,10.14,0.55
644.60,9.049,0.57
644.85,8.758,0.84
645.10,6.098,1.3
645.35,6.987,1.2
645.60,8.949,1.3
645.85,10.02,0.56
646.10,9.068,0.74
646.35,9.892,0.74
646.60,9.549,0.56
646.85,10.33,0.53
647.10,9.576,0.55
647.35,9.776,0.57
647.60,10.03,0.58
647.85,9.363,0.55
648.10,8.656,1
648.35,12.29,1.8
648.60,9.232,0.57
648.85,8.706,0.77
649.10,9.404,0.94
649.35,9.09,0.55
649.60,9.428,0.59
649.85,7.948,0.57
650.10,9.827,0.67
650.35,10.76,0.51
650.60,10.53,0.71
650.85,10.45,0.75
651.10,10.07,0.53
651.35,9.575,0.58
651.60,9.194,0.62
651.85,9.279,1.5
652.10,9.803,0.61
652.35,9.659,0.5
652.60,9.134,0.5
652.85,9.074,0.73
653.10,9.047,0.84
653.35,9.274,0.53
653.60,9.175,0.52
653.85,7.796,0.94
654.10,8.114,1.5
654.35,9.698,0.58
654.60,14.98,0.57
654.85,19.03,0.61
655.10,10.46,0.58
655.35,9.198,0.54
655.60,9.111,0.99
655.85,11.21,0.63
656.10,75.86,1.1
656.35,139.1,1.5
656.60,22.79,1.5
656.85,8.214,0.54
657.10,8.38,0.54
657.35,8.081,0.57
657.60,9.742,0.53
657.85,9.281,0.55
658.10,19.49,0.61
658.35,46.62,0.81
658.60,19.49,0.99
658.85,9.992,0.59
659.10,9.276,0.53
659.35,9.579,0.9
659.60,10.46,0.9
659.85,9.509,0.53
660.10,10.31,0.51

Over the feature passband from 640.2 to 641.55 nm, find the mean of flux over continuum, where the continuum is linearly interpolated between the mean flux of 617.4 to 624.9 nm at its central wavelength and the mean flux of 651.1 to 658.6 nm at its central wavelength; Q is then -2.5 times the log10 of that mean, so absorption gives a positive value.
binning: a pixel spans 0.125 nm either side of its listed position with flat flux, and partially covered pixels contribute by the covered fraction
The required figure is 0.42 mag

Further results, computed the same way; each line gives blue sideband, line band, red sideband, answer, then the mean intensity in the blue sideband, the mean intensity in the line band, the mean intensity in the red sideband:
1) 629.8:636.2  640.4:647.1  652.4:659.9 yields 0.409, 9.93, 9.56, 18.7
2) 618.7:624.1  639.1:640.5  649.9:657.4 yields 0.411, 9.74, 9.47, 16.9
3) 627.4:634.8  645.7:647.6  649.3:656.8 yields 0.461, 9.97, 9.75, 16.9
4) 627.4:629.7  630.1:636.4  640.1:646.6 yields -0.026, 9.7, 9.89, 9.55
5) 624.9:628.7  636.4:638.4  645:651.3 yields -0.067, 9.37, 10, 9.46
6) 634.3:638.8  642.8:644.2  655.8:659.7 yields 0.482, 9.81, 9.78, 26.5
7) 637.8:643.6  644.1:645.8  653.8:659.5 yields 0.456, 9.89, 8.54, 21.7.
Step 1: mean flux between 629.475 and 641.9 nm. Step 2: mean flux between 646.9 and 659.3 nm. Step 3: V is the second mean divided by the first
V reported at 1.53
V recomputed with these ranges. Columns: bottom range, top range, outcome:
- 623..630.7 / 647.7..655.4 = 1.03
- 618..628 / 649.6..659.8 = 1.69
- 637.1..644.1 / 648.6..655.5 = 1.01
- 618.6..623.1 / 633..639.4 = 1.00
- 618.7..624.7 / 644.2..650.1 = 0.95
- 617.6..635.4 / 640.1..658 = 1.29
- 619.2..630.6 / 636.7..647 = 0.99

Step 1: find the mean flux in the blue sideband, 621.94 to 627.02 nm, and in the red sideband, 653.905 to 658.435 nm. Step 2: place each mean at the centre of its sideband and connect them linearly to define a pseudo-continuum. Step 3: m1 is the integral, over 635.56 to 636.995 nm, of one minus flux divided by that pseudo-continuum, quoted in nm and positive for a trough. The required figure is 0.49 nm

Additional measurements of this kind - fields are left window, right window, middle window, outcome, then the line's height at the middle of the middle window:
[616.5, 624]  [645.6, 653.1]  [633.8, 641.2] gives -0.04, 9.68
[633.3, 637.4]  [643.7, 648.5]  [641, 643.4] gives -0.16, 9.5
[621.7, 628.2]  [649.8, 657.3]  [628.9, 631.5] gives 0.14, 10.9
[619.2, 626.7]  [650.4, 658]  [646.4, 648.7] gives 0.81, 15.3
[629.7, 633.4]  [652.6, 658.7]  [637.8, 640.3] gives 0.70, 13.5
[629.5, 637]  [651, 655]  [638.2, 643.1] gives 0.05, 10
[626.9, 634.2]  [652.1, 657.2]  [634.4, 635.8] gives 0.27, 11.9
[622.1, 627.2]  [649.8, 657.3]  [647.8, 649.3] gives 0.58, 15.6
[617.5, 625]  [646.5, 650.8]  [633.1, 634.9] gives -0.01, 9.75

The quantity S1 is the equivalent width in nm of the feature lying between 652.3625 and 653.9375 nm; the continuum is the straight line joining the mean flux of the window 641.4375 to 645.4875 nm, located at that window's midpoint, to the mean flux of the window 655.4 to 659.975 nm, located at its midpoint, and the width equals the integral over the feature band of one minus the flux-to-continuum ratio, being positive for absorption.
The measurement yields 0.84 nm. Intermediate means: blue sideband 9.4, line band 9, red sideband 24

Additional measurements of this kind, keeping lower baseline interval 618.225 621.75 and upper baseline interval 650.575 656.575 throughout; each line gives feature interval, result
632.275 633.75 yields 0.354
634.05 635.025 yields 0.273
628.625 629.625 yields 0.200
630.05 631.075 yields 0.182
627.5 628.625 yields 0.220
